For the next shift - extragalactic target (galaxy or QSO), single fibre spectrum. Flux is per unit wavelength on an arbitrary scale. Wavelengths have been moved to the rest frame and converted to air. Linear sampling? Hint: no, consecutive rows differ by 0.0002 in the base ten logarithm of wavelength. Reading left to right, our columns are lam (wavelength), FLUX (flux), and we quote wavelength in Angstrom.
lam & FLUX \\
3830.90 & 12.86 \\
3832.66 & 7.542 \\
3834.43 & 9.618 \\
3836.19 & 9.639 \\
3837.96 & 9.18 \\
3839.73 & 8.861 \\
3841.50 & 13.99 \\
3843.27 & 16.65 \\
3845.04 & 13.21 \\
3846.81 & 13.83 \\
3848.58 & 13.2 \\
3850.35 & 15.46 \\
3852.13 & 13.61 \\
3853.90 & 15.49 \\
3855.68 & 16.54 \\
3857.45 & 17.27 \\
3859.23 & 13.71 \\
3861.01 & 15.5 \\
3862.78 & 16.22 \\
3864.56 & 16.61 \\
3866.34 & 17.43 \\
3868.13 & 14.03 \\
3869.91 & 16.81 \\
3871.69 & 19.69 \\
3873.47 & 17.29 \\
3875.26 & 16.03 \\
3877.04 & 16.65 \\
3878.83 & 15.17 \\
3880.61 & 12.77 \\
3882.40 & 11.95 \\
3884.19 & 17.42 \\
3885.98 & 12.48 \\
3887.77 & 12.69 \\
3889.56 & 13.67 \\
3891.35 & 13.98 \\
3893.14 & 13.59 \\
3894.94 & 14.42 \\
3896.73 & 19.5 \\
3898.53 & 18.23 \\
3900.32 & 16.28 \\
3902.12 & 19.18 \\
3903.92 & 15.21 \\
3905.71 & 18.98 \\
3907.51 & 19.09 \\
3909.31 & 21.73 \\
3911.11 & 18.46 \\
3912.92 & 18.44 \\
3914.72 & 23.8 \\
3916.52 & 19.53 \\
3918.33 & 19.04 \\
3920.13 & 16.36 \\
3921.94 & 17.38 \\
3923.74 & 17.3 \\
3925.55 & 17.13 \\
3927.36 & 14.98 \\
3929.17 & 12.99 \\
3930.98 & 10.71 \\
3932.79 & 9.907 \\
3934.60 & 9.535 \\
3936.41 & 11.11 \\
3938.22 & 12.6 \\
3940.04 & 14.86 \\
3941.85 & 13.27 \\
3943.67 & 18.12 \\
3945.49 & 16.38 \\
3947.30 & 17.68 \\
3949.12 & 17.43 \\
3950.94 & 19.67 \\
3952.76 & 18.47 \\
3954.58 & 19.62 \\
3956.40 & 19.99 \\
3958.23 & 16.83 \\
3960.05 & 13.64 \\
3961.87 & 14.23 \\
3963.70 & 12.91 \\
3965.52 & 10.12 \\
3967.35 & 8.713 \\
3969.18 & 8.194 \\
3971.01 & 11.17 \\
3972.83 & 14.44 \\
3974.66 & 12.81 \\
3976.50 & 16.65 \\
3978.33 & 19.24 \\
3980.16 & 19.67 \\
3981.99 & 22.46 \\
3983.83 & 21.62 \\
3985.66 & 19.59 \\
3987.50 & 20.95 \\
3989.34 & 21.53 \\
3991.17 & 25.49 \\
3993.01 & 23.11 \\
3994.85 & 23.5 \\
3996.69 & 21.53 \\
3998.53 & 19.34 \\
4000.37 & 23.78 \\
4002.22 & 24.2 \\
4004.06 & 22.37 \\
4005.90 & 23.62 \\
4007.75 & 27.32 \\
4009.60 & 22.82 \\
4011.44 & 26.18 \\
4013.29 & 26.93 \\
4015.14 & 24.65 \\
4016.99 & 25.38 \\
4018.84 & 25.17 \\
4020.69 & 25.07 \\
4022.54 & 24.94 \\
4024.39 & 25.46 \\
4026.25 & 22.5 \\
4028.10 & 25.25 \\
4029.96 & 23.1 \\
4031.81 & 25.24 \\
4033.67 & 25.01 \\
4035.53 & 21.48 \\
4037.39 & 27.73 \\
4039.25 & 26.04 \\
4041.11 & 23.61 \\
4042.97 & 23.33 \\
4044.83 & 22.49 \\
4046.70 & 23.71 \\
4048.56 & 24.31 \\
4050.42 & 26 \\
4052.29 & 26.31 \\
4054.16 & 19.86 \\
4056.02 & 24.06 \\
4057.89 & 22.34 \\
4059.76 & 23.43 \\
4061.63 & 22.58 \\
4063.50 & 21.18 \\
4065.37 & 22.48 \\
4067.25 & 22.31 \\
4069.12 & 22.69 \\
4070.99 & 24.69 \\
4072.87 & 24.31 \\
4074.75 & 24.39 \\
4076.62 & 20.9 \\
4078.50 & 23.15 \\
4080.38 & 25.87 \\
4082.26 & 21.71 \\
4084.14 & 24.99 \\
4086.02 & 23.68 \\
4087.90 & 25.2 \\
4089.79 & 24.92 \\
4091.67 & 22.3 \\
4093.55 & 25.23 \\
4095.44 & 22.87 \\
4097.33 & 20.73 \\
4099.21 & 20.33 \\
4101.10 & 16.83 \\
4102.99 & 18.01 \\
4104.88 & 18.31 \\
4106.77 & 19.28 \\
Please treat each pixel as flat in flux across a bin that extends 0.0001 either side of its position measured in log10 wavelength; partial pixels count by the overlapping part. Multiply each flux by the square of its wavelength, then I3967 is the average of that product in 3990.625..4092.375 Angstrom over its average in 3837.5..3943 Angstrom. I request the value 1.7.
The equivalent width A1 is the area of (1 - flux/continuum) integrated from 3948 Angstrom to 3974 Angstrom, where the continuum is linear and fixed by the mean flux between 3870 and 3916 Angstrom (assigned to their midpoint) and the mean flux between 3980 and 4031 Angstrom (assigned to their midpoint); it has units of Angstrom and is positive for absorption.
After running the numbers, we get 7.6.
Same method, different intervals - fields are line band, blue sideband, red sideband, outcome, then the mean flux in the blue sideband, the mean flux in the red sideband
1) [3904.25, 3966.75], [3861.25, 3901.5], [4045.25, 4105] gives 4.85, 15.6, 22.9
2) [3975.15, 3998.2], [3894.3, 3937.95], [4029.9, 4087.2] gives -1.10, 16.6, 23.7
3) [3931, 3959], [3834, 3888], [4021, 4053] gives 5.55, 14.6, 24.5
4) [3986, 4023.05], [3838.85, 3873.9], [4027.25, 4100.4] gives -4.58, 15.3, 23.6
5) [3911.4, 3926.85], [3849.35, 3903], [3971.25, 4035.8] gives -0.49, 15.6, 22.5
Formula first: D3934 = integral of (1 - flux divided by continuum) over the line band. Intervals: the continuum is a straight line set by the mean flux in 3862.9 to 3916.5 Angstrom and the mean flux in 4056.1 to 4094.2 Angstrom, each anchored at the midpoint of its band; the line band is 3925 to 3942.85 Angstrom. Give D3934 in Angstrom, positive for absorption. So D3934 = 5.5 Angstrom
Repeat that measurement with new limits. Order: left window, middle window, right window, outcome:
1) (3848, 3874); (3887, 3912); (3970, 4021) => 1.2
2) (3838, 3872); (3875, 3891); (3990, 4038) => 2.2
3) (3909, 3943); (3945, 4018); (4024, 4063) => 1.2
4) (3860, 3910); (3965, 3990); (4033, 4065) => 5.1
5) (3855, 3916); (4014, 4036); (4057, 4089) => -3.0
